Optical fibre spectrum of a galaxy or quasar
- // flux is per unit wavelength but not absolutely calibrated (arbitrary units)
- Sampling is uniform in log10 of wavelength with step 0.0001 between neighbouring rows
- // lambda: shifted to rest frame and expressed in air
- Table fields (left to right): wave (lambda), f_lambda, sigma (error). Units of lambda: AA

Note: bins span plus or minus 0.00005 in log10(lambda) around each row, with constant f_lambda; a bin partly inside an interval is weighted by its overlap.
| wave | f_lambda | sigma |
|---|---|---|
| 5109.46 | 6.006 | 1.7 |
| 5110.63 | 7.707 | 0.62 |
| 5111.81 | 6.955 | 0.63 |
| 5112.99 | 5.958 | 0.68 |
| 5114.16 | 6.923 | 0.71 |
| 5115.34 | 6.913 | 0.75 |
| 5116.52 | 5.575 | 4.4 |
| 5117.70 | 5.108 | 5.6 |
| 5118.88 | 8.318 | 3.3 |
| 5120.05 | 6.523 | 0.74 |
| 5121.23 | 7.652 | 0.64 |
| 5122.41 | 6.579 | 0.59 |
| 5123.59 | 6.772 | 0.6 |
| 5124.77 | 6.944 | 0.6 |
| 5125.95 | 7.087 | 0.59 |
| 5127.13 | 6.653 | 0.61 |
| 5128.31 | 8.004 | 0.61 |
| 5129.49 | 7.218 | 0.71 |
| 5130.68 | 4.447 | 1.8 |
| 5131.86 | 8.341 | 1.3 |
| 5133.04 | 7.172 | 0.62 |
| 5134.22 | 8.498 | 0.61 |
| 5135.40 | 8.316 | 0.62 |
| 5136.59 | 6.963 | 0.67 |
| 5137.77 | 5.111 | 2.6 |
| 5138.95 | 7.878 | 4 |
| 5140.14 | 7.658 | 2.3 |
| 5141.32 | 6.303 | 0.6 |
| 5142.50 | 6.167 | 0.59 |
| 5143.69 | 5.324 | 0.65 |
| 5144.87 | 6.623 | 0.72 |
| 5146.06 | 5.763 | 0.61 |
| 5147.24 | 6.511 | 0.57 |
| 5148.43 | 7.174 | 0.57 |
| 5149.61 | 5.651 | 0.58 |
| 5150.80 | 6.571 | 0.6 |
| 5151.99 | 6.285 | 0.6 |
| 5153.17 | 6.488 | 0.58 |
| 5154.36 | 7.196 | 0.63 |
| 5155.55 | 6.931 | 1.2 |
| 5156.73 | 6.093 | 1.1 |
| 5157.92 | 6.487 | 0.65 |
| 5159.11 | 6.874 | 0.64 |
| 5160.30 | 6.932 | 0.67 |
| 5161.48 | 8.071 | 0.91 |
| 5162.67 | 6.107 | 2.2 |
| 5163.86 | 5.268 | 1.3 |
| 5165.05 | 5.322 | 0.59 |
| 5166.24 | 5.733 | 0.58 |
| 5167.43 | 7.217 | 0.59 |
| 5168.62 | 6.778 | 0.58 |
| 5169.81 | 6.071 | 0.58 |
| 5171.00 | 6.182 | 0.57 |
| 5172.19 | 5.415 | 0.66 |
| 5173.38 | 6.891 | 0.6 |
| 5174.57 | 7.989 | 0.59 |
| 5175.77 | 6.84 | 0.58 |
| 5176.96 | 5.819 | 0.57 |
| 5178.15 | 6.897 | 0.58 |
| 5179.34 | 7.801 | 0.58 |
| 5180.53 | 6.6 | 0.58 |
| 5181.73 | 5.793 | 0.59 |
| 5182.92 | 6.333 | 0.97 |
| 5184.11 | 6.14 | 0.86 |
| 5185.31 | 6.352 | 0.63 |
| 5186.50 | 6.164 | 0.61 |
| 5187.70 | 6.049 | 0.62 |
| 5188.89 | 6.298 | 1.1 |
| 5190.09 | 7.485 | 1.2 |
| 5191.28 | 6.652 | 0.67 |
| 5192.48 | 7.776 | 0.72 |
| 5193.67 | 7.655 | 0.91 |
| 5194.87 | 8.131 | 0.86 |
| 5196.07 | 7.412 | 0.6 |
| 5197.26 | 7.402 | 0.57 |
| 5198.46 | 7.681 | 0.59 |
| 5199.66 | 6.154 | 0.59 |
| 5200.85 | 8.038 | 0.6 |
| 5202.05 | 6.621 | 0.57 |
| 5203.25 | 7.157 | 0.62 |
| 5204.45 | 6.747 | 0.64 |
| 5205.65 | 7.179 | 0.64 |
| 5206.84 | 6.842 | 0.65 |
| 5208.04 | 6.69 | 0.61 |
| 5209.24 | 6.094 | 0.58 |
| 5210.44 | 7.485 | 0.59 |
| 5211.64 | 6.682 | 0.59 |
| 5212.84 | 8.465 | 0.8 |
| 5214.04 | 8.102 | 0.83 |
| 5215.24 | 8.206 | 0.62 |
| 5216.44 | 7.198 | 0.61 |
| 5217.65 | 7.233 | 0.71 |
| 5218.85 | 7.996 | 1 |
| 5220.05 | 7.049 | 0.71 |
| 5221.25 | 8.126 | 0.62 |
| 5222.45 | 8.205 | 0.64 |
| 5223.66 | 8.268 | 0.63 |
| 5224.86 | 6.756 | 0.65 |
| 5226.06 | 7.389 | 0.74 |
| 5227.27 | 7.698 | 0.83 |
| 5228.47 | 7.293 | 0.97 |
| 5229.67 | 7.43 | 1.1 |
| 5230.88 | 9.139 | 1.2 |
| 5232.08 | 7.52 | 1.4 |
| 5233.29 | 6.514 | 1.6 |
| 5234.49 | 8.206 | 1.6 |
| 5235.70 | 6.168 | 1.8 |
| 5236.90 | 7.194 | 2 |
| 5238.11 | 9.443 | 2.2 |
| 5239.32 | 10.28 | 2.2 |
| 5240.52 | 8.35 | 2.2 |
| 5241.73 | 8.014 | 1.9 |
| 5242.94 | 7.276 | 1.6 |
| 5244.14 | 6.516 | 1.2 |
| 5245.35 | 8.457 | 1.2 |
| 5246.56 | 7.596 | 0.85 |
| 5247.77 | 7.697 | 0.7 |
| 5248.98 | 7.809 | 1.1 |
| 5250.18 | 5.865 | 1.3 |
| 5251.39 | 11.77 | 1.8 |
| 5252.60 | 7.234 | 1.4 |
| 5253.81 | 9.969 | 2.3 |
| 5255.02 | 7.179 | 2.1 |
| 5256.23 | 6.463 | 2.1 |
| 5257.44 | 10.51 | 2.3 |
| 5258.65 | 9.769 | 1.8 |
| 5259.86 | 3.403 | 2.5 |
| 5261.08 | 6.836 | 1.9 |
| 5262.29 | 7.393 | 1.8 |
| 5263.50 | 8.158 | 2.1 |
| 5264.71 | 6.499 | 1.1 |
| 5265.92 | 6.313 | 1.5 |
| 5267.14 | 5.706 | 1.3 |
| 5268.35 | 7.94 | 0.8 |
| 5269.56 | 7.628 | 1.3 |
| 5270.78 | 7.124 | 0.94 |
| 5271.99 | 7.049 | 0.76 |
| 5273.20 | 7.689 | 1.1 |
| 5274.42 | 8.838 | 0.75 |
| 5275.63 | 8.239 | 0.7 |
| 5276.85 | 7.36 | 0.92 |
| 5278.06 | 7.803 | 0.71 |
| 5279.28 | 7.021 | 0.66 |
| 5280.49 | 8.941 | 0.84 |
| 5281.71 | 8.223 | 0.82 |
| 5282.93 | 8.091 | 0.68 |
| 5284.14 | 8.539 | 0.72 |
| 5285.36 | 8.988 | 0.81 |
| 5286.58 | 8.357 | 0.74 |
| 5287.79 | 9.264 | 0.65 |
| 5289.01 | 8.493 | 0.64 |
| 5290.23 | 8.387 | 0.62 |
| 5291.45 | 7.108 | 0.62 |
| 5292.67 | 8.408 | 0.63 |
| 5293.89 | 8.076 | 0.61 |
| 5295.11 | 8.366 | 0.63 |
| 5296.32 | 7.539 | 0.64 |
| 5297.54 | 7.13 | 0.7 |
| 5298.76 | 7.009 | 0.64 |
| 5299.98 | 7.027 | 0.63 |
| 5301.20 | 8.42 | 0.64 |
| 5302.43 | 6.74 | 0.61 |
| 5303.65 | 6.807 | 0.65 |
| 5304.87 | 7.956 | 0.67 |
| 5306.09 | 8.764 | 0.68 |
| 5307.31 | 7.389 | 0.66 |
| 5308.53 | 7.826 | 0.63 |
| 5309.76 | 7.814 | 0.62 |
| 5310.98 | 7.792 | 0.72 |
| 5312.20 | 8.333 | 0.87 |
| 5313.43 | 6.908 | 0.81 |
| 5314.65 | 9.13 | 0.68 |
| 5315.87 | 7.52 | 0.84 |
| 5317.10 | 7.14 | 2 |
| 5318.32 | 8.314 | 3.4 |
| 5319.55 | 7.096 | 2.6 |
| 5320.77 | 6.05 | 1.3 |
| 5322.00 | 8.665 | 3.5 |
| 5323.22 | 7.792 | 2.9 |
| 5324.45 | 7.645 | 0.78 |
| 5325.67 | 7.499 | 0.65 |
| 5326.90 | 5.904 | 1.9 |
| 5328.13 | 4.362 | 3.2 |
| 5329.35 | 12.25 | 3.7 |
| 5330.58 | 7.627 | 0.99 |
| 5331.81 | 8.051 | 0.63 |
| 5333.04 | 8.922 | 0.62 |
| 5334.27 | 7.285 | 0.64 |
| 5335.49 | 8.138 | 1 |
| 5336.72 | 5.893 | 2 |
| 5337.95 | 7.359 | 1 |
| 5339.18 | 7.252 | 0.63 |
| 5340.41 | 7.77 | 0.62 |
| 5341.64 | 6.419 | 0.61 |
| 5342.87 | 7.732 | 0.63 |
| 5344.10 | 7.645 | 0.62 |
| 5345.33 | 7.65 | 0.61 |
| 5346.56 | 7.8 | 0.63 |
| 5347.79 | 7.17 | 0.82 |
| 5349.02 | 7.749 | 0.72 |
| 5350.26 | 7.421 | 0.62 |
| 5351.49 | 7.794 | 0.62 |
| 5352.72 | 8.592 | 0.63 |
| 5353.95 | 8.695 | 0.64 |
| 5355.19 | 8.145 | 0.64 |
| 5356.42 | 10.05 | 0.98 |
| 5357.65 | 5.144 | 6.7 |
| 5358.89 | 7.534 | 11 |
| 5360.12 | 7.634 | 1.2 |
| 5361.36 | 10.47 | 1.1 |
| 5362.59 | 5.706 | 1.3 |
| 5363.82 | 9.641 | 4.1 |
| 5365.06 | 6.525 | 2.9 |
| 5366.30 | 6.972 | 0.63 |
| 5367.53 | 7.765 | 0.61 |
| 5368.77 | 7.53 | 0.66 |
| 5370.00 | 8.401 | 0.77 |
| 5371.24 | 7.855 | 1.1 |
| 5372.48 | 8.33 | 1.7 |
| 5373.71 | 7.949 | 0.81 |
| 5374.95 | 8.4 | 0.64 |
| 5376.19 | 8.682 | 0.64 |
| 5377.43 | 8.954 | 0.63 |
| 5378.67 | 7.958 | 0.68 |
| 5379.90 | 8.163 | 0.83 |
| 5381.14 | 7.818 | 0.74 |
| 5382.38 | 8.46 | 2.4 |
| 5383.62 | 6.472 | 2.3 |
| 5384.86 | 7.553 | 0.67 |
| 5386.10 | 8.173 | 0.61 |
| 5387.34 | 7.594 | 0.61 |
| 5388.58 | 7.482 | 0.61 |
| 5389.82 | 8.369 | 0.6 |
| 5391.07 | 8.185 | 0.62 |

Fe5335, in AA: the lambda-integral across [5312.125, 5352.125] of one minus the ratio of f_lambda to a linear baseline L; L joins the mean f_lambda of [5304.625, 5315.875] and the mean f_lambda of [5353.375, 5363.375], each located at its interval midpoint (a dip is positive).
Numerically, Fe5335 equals 1.94 AA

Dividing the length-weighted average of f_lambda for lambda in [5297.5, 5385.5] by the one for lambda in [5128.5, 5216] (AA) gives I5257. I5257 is 1.14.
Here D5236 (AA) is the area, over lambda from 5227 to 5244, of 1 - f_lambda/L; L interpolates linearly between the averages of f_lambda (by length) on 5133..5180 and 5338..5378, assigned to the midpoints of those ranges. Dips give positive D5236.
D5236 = -1.81 AA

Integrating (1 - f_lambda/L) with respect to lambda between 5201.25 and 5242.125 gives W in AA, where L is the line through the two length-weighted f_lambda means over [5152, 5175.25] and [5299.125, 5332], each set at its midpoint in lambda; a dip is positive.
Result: -3.7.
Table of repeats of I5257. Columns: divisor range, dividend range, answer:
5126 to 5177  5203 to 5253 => 1.15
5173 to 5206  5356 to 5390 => 1.14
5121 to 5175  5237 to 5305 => 1.17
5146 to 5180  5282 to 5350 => 1.18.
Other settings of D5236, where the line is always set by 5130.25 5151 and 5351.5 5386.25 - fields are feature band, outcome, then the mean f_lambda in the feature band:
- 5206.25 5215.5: -0.24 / 7.29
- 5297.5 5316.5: -0.10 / 7.67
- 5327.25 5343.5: 0.42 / 7.59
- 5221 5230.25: -0.57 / 7.63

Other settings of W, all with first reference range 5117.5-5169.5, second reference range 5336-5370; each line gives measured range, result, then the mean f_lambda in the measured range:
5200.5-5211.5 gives 0.1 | 6.95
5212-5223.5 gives -1.3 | 7.83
